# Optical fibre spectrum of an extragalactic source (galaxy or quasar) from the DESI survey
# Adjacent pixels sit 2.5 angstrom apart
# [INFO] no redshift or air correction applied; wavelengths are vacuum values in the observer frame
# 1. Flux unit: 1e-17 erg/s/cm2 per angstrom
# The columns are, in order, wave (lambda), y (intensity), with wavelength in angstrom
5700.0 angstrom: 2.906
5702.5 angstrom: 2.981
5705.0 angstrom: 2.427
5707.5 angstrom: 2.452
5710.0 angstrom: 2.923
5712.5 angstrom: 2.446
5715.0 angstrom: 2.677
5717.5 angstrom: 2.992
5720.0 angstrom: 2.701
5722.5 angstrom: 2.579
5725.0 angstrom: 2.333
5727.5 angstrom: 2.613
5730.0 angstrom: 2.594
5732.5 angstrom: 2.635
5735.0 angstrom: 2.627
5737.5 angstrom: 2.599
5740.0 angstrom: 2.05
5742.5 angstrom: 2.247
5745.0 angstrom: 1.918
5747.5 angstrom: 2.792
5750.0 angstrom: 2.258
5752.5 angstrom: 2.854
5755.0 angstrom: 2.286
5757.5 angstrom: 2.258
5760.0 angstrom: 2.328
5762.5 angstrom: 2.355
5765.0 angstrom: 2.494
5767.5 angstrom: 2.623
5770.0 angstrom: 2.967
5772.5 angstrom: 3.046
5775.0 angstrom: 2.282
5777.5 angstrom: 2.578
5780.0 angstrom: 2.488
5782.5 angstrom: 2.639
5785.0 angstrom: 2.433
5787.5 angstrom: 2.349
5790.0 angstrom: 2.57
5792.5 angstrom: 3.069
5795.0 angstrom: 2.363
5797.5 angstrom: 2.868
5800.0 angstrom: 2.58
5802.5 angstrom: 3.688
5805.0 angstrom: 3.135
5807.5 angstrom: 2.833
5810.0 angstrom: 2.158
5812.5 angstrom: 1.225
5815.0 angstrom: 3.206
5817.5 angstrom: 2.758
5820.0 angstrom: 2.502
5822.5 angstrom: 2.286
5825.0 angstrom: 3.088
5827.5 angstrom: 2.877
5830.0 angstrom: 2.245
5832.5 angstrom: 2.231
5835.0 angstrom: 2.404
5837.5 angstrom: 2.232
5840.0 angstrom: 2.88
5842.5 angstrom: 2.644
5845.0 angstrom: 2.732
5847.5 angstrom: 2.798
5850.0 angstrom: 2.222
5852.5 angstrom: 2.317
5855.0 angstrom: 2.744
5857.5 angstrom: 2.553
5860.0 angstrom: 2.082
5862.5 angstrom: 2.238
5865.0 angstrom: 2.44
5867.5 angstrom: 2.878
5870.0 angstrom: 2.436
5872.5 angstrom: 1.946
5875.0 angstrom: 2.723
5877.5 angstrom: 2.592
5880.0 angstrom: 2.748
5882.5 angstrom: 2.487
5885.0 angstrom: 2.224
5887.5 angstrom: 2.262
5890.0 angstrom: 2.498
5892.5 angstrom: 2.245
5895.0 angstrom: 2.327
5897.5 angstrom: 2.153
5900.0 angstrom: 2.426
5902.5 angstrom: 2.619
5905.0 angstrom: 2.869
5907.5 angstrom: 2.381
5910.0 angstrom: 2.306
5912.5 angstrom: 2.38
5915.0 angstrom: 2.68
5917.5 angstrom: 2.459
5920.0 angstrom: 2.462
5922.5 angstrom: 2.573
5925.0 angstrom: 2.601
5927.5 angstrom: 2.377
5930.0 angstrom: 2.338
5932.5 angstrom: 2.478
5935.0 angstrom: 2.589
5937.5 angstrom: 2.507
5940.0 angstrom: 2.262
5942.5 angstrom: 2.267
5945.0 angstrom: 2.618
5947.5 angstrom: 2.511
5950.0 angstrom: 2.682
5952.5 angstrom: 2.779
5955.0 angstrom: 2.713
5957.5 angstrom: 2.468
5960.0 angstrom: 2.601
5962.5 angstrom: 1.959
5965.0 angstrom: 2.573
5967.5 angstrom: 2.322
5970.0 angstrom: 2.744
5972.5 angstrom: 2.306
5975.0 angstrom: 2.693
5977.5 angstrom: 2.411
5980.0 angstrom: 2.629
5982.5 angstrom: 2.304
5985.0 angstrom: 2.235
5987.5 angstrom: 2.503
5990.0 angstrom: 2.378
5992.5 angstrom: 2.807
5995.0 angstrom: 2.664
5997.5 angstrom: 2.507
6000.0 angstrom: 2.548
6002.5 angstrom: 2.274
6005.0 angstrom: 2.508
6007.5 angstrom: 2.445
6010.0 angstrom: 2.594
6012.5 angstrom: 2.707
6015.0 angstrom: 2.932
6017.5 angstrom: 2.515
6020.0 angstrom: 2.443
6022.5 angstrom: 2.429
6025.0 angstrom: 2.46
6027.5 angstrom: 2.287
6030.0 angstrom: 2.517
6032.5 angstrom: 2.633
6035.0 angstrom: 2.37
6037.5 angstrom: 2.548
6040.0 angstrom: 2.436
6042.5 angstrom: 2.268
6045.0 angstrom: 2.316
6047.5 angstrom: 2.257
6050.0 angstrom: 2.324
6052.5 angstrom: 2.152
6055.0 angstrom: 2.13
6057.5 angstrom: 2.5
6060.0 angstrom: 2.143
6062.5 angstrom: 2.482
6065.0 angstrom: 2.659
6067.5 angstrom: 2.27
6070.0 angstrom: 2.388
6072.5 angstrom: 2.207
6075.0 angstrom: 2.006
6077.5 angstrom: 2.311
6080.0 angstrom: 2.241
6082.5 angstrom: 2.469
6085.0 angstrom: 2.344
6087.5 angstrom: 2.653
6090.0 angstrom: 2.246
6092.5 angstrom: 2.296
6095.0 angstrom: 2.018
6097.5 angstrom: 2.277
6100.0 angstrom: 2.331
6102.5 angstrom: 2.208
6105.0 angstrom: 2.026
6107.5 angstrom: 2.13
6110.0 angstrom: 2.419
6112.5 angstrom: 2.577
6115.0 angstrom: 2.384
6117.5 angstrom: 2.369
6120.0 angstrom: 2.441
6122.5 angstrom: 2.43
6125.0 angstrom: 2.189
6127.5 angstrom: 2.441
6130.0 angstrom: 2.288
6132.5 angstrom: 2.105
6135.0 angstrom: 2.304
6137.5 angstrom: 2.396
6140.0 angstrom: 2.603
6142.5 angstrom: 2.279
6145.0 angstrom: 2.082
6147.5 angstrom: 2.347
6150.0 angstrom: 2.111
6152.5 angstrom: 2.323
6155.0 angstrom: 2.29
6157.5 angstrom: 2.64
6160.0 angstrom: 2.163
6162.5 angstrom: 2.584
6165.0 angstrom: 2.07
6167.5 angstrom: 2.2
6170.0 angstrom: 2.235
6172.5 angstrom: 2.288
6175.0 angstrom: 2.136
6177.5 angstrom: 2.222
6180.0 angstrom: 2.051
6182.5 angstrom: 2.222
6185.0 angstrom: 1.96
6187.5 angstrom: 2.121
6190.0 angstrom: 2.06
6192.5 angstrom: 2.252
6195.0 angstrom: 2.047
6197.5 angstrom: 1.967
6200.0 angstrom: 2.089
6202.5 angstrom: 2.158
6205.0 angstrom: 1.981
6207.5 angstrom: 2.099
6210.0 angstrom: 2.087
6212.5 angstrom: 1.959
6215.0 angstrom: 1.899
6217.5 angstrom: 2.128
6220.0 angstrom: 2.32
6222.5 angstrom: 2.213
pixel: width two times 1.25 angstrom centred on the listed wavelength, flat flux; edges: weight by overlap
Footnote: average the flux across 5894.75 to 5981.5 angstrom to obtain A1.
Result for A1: 2.49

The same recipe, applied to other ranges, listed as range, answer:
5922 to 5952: 2.49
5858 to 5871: 2.42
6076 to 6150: 2.31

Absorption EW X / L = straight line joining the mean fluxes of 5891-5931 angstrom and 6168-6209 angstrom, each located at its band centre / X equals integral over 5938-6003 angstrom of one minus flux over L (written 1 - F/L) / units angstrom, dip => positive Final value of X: -3.1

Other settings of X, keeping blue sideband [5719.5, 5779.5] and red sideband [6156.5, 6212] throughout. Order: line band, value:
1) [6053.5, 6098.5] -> -1.4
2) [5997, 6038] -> -4.0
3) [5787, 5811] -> -3.1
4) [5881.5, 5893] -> 0.2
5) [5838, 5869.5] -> -1.5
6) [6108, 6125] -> -1.5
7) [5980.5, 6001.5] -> -1.7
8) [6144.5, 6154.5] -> -0.2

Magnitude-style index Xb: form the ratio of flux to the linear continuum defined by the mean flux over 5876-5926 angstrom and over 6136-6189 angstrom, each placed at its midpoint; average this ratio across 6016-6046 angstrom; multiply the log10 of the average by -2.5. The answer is -0.04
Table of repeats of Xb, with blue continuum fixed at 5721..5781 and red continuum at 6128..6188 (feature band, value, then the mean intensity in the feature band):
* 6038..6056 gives 0.02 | 2.28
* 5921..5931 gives -0.04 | 2.48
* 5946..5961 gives -0.11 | 2.63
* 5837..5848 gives -0.10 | 2.68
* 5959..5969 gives 0.00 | 2.37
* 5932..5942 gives -0.03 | 2.44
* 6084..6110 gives 0.01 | 2.26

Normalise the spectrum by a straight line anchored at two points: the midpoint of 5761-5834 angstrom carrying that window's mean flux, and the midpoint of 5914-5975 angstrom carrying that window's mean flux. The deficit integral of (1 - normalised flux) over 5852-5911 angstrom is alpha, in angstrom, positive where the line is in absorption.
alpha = 2.5 angstrom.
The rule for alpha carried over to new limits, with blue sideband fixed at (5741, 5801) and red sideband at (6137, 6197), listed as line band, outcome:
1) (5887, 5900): 0.7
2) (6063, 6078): -0.1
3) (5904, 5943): -1.0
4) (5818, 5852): -1.0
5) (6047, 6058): 0.3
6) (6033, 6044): -0.4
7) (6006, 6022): -1.7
